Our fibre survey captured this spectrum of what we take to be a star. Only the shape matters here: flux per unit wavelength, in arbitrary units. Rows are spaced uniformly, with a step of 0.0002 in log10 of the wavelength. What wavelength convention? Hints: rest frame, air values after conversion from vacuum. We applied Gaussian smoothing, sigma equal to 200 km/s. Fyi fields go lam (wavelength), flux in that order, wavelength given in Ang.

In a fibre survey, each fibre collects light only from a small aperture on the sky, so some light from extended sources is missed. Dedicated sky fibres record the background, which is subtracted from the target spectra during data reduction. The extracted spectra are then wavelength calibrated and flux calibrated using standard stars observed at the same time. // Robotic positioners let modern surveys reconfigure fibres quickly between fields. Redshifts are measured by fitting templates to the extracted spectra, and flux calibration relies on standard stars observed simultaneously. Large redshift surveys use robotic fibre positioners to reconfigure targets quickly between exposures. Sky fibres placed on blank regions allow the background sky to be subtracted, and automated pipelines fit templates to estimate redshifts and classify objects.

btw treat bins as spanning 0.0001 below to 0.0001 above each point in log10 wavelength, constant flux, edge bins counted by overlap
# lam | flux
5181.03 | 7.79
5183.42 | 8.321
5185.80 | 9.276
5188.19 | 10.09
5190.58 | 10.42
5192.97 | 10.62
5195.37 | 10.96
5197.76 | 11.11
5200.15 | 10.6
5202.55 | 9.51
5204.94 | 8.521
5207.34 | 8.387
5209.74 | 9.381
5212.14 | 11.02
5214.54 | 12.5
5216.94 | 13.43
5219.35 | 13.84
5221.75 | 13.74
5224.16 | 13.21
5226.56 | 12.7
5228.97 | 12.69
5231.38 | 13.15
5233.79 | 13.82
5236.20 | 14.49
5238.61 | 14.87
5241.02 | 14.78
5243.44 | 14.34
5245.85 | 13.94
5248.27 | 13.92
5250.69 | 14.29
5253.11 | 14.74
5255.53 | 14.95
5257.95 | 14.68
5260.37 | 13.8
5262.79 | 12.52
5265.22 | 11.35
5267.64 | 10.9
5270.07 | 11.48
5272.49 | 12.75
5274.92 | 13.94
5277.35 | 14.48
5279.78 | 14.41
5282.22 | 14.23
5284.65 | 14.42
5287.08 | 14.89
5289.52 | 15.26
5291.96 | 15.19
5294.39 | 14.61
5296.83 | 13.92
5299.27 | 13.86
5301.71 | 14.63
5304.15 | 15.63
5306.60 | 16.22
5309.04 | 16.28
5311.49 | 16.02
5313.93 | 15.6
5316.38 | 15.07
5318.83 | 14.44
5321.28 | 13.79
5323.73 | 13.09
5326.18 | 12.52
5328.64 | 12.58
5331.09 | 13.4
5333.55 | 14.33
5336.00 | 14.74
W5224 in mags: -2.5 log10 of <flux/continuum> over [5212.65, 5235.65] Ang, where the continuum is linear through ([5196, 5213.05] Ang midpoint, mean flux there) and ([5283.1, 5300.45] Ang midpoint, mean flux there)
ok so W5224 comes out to -0.21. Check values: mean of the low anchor 9.81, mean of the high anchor 14.6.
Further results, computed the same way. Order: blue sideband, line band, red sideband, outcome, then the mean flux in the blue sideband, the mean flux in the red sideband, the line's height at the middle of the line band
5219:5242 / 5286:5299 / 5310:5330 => -0.051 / 13.7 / 14.2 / 14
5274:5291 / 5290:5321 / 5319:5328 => -0.097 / 14.5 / 13.2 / 13.8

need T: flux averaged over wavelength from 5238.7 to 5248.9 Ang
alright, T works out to 14.3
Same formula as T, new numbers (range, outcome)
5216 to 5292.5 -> 13.8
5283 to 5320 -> 15.1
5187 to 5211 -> 9.96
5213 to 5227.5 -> 13.2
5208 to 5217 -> 11.2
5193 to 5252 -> 12.4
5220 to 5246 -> 13.8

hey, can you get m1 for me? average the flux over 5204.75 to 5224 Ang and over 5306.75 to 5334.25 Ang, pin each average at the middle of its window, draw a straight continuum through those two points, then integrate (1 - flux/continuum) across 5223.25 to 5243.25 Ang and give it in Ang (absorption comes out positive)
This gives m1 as -2.7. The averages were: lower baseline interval 11.6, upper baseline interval 14.4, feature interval 13.8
